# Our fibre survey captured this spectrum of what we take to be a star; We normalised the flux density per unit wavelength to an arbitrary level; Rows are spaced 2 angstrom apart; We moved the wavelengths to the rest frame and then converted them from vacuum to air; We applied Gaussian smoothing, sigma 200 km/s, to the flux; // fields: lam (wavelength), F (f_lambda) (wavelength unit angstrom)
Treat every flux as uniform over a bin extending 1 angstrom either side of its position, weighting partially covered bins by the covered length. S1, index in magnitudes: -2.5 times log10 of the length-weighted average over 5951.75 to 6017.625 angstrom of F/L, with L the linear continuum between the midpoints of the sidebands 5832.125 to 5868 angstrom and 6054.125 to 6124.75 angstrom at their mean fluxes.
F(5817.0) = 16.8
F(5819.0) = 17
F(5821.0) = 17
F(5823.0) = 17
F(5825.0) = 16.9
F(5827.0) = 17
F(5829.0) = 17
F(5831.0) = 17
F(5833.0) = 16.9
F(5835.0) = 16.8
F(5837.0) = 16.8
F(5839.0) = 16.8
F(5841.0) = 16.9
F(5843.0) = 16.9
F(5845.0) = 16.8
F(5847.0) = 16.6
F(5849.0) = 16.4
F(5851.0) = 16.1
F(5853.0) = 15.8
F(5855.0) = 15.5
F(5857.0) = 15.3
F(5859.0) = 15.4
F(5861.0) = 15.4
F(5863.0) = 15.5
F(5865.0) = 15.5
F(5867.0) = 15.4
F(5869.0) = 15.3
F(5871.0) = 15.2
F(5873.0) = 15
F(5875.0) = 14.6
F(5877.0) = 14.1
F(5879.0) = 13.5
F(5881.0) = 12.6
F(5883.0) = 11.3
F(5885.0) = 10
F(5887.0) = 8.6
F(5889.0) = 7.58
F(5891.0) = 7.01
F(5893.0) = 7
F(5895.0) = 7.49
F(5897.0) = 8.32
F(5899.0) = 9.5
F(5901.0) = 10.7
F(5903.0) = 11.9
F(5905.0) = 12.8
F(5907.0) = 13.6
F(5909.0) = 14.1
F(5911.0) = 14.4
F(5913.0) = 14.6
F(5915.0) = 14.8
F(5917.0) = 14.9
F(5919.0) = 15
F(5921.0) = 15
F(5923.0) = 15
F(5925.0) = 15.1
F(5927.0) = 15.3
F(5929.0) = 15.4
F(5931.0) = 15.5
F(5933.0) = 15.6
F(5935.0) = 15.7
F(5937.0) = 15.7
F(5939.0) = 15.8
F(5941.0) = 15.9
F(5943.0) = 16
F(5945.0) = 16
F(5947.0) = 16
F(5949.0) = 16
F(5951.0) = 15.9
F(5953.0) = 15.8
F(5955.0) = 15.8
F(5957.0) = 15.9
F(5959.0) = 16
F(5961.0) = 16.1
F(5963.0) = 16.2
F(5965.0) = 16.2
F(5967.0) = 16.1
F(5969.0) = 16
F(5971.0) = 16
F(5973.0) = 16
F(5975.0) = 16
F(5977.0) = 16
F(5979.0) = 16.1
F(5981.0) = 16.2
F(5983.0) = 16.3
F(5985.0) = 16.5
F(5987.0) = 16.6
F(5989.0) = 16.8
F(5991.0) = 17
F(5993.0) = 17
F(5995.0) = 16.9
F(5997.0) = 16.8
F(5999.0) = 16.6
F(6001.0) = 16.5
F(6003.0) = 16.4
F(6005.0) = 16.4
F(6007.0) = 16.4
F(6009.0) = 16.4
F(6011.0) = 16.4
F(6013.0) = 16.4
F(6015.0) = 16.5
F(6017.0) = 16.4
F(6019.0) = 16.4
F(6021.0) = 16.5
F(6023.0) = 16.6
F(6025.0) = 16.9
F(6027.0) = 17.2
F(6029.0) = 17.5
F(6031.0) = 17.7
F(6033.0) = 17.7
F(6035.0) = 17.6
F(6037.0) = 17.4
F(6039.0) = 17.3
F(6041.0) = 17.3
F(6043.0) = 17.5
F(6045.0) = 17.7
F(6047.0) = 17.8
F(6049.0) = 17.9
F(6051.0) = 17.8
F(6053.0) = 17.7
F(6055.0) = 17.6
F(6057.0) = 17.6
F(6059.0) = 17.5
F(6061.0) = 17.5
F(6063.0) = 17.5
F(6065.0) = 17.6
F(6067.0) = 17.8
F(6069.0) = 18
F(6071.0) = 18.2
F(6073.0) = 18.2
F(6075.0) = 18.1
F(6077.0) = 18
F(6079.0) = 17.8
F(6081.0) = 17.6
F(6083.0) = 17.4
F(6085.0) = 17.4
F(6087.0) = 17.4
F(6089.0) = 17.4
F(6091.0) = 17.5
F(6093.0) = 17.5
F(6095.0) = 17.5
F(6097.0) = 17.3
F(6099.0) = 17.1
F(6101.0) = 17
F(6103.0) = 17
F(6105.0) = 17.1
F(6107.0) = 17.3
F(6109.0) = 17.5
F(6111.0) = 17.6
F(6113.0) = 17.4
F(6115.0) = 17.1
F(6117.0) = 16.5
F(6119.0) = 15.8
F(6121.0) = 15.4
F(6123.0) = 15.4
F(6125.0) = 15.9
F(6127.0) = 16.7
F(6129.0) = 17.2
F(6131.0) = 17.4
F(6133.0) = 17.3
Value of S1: 0.03 mag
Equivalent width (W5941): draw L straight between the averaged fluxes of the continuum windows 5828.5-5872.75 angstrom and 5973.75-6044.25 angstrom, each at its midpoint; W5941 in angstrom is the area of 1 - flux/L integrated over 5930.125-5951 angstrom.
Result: 0.8 angstrom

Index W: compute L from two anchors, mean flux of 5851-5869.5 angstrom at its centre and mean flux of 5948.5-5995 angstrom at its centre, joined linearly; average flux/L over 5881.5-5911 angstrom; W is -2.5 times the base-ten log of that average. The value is 0.47 mag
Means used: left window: 15.5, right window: 16.2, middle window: 10.2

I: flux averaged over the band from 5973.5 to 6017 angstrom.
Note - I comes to 16.5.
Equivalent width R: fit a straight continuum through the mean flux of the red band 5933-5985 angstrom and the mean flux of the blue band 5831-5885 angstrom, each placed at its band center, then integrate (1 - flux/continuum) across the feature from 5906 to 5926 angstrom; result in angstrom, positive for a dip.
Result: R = 1.39 angstrom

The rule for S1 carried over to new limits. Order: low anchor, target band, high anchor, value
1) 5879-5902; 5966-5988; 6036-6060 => -0.17 mag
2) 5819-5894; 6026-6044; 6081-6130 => -0.07 mag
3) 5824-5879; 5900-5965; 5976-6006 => 0.08 mag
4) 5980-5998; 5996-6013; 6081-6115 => 0.02 mag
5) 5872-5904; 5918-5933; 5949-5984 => -0.16 mag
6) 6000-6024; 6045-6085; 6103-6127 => -0.08 mag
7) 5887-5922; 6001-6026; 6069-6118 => -0.10 mag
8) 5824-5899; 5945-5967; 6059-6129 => -0.04 mag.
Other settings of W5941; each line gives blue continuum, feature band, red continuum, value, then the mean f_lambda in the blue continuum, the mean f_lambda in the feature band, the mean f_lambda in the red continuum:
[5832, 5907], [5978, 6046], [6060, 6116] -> -2.8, 13.6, 16.8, 17.5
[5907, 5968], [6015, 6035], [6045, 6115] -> -0.3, 15.5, 17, 17.6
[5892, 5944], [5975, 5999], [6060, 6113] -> -2.0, 13.7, 16.5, 17.5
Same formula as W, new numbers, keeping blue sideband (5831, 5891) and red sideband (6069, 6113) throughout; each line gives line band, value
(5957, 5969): -0.01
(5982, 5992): -0.03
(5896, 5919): 0.19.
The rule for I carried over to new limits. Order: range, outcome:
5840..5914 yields 13.3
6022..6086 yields 17.6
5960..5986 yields 16.1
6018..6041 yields 17.2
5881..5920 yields 11.3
